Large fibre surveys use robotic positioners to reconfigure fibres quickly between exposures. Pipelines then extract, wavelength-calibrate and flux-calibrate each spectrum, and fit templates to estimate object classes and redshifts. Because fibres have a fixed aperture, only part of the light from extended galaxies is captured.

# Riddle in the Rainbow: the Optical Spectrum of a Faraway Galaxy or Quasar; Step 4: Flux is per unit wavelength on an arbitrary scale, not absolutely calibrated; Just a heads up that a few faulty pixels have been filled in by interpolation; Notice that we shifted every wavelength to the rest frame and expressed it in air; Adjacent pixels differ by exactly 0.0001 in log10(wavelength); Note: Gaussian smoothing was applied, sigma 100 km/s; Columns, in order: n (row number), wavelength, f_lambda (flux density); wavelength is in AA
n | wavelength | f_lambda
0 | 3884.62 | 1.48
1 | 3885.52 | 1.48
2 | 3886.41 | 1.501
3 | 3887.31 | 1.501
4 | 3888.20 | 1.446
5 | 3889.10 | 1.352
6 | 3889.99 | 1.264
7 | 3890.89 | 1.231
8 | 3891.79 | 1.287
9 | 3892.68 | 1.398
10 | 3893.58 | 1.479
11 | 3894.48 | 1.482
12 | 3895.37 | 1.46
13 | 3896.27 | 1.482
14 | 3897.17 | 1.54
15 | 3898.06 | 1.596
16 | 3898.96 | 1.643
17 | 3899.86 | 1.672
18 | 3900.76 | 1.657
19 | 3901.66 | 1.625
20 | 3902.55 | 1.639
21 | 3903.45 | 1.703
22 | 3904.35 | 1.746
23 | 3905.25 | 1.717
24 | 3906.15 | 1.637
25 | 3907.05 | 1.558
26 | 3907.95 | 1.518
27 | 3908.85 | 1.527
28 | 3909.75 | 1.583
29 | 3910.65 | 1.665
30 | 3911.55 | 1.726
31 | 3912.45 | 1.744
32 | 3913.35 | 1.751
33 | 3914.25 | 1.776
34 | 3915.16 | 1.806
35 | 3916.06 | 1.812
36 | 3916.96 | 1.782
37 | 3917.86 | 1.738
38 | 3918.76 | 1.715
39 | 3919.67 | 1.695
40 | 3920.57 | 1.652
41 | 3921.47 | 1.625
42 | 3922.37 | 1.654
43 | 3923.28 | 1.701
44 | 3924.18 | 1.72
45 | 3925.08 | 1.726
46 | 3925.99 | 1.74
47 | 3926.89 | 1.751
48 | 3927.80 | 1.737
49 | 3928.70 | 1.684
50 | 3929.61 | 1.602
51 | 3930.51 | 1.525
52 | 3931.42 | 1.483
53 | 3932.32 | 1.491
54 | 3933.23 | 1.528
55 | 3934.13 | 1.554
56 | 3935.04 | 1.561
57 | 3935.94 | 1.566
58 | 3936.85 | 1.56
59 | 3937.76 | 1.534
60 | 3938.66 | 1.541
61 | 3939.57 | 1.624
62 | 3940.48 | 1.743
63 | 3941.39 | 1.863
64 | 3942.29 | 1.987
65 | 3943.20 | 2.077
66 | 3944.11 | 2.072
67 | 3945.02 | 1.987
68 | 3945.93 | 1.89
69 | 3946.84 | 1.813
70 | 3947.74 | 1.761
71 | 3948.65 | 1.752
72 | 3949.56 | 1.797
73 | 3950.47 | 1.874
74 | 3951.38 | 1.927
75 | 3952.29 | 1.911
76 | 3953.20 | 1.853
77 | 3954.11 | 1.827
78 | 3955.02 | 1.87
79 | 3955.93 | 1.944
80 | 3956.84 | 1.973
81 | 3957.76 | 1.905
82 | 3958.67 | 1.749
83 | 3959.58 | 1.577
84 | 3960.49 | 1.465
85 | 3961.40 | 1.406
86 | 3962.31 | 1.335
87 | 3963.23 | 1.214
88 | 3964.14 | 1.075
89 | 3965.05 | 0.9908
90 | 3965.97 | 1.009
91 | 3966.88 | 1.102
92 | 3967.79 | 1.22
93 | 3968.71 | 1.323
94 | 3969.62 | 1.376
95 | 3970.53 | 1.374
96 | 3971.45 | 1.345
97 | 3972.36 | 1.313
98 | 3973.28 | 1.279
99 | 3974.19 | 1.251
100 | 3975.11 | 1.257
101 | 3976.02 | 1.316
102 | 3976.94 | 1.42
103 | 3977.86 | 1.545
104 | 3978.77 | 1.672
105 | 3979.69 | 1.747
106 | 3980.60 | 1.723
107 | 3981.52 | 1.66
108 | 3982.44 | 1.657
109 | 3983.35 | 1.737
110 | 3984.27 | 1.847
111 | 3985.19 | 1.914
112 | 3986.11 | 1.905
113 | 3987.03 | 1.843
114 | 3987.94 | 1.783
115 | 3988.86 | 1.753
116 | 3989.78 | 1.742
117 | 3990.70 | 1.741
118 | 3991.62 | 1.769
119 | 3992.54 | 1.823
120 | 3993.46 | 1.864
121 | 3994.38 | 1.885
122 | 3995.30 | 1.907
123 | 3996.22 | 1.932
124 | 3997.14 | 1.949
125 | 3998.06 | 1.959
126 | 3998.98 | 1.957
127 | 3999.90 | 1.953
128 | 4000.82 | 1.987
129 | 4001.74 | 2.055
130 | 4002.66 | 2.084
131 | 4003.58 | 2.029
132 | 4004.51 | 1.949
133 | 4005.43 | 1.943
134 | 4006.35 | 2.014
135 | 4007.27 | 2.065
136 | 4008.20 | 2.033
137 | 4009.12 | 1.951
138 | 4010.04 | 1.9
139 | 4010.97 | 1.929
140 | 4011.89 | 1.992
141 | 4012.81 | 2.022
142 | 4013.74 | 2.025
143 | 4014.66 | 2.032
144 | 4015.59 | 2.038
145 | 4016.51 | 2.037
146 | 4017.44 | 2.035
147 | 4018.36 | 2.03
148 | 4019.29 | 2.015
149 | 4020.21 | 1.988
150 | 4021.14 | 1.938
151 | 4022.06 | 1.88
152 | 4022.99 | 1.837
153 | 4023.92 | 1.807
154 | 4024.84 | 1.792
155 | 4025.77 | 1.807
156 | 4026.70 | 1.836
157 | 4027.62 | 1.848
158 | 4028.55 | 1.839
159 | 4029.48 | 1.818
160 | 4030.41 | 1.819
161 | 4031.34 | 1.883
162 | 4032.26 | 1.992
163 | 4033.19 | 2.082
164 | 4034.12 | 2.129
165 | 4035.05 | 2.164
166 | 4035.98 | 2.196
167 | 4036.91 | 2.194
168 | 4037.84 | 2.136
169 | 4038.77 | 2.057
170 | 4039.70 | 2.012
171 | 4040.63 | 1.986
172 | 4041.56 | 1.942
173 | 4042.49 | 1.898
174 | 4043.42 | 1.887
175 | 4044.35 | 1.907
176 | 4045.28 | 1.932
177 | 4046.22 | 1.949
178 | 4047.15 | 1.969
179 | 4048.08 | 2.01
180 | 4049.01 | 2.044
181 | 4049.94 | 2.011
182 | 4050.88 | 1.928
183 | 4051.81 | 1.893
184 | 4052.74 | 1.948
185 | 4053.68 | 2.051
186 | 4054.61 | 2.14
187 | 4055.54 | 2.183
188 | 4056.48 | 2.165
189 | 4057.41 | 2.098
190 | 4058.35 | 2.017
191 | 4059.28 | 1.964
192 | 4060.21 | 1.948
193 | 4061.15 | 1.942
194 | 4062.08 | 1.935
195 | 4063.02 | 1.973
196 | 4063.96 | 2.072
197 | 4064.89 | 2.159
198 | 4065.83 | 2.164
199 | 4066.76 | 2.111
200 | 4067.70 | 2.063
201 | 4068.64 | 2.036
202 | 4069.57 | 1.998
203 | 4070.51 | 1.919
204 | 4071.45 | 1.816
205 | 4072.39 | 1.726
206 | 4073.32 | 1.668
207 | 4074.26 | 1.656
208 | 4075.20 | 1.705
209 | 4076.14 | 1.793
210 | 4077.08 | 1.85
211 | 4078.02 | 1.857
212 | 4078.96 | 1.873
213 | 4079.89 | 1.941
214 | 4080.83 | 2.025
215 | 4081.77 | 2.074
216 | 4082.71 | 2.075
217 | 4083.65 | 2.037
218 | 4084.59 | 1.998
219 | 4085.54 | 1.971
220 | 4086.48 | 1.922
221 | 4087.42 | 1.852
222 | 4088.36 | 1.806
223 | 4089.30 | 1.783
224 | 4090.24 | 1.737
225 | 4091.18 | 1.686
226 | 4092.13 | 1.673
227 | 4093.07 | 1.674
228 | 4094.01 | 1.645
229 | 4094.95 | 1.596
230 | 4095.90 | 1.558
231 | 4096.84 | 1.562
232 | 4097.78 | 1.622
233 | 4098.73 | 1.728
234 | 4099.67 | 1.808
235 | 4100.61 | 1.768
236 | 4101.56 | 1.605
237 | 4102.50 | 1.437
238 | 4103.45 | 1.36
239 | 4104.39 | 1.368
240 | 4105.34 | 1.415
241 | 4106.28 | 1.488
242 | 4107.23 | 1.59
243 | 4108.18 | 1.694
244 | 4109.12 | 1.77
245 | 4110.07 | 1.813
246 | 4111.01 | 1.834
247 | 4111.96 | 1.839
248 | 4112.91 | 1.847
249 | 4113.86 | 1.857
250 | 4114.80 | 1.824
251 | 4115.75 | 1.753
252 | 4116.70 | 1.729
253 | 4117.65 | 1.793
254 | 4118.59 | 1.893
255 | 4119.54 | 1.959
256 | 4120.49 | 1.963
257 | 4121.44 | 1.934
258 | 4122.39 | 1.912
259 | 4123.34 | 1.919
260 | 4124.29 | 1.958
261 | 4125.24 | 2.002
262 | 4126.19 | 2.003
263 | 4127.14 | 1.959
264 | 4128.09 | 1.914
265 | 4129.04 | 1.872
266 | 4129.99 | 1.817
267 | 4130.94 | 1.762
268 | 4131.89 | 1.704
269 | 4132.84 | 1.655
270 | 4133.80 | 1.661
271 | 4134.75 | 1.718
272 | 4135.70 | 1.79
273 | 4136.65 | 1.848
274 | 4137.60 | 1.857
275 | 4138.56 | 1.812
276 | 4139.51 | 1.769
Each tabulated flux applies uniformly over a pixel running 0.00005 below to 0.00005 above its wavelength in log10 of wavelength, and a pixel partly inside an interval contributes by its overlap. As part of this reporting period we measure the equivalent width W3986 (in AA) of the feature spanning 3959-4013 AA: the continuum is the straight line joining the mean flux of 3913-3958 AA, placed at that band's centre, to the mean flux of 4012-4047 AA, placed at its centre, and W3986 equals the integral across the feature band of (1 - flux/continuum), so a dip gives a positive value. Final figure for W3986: 5.7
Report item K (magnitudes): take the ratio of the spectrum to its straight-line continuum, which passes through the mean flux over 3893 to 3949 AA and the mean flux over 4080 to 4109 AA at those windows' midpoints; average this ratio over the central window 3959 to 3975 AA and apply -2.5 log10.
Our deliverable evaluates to 0.30 mag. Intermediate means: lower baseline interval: 1.68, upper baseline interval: 1.72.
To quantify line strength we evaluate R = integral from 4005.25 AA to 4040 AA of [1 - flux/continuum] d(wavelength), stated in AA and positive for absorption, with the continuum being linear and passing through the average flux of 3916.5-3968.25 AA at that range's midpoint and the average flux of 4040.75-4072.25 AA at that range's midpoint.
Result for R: -1.5 AA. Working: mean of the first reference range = 1.66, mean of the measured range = 1.98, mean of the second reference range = 2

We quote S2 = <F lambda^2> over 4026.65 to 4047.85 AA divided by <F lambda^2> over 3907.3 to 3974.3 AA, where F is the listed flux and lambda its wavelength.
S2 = 1.3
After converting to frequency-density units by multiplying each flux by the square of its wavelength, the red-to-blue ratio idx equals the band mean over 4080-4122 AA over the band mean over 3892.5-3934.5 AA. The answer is 1.2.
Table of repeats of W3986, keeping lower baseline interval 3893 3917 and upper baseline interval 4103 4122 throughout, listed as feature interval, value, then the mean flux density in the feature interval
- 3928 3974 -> 1.6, 1.6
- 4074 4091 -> -1.6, 1.89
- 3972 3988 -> 0.7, 1.6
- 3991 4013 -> -3.5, 1.95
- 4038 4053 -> -2.3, 1.96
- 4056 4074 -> -2.8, 1.98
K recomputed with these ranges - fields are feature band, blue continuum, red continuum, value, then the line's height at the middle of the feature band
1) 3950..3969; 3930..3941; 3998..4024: 0.093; 1.7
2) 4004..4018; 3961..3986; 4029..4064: -0.162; 1.72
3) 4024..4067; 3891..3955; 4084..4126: -0.155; 1.73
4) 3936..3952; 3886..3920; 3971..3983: -0.182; 1.53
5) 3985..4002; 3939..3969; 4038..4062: -0.045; 1.8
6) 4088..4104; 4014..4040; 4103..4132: 0.118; 1.84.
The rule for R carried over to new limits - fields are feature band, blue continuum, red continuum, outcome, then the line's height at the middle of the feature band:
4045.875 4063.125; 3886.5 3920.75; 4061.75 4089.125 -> -1.1 AA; 1.89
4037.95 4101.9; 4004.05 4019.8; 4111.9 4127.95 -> 1.3 AA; 1.94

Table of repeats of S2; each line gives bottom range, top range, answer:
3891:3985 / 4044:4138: 1.24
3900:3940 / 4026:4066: 1.29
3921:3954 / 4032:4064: 1.23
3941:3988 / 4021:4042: 1.25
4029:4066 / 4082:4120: 0.89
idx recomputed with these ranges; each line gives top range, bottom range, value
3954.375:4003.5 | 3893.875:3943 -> 1.02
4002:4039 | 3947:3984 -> 1.32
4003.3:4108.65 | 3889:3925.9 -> 1.27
